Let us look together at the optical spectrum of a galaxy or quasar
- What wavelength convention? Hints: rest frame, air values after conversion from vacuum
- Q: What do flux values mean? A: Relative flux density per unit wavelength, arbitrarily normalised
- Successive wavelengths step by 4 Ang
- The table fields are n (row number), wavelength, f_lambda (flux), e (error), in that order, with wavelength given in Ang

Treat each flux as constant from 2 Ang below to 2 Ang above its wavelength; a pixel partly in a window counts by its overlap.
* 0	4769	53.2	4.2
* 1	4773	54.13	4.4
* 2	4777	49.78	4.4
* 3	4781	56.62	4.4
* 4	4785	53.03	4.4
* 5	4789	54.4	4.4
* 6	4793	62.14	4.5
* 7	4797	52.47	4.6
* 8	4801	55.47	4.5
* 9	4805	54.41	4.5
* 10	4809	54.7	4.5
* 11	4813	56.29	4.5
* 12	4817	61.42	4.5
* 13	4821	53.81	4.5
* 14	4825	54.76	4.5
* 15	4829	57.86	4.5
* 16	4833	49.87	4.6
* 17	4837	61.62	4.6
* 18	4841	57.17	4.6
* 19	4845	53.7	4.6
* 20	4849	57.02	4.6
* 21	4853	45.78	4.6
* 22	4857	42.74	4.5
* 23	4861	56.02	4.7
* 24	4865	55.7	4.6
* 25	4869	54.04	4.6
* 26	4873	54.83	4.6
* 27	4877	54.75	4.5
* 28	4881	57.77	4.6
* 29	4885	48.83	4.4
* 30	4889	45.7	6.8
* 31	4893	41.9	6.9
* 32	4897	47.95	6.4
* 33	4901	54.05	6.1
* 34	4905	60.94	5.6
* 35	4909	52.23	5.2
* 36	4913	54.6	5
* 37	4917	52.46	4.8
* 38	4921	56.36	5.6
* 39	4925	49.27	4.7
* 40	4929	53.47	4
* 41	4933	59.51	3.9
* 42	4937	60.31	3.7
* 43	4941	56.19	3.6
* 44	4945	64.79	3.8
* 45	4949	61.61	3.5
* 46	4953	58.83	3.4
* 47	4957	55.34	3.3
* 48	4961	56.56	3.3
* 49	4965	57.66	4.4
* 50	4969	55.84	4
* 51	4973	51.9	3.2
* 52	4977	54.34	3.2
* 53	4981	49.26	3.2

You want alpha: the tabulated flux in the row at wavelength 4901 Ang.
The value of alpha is 54.05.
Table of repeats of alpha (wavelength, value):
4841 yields 57.17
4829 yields 57.86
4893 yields 41.9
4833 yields 49.87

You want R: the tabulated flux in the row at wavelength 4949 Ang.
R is 61.61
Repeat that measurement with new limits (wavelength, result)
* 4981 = 49.26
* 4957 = 55.34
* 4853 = 45.78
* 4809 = 54.7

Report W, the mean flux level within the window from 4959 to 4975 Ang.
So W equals 55.5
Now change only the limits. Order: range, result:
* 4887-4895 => 43.8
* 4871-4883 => 55.8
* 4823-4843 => 56.3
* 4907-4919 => 53.1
